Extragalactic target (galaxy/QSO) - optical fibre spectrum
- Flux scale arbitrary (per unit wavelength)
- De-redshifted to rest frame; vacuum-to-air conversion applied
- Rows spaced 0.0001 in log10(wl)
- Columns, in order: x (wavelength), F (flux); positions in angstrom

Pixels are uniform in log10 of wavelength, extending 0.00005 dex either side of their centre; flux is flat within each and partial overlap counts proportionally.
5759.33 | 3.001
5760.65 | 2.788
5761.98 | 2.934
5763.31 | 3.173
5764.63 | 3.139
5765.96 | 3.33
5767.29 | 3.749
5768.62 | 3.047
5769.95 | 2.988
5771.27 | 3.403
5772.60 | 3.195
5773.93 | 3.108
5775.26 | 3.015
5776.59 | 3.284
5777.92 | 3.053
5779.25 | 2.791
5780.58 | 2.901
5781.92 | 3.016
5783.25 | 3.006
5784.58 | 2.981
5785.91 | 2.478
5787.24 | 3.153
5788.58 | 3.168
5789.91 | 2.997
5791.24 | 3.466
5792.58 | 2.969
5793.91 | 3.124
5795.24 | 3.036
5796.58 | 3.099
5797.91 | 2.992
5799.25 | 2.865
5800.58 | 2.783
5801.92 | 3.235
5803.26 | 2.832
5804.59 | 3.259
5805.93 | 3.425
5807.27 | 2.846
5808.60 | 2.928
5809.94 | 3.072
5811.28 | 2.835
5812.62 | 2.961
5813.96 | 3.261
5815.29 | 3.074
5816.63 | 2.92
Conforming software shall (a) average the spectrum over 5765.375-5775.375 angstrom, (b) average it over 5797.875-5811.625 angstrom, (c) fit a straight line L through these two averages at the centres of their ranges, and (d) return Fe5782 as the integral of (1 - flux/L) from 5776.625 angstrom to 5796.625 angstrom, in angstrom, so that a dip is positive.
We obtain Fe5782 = 0.69 angstrom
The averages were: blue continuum 3.24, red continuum 3.01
